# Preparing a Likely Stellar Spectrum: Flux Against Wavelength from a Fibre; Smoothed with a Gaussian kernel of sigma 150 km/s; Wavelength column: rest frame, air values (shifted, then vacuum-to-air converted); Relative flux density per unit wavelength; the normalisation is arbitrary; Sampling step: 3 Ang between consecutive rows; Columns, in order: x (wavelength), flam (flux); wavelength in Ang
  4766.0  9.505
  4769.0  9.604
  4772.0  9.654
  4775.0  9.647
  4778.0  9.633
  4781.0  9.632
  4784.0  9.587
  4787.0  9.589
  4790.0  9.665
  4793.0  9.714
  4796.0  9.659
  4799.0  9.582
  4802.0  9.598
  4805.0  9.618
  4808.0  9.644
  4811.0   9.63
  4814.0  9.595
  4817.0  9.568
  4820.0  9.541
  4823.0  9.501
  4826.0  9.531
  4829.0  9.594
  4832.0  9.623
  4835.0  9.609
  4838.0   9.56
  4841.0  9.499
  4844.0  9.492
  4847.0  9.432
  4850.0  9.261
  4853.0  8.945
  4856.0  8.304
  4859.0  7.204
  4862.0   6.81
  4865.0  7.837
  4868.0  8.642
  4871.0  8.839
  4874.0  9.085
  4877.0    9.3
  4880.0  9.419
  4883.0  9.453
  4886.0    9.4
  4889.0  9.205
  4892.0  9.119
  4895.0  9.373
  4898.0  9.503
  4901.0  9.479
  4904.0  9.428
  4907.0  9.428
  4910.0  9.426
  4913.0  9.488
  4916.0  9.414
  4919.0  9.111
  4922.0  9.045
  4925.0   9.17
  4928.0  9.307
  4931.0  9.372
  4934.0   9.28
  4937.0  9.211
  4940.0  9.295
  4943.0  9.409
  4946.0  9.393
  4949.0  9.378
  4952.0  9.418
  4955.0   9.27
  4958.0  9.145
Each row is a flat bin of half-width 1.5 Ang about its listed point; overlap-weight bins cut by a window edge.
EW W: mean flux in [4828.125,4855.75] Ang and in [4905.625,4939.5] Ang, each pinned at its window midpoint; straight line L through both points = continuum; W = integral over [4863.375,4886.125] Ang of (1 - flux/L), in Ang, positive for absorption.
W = 1.0 Ang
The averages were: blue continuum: 9.39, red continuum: 9.3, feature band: 8.96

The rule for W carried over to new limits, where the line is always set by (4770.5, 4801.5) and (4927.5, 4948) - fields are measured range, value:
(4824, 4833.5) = 0.0 Ang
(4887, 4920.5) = 0.1 Ang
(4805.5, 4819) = 0.0 Ang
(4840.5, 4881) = 3.4 Ang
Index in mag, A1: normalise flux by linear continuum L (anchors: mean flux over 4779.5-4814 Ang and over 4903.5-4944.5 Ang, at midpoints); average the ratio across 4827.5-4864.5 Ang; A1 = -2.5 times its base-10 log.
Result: 0.07 mag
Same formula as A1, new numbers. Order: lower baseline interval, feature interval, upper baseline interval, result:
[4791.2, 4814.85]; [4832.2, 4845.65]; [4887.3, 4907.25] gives 0.00 mag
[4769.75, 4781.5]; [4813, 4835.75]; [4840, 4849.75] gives -0.01 mag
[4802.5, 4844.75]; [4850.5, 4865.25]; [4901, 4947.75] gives 0.20 mag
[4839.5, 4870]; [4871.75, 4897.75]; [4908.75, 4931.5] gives -0.05 mag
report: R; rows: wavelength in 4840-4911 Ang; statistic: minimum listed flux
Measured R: 6.81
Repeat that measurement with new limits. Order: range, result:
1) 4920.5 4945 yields 9.045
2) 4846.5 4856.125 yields 8.304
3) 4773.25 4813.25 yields 9.582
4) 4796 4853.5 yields 8.945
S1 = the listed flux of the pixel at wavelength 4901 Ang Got 9.479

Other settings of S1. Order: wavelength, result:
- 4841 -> 9.499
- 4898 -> 9.503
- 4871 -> 8.839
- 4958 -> 9.145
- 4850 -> 9.261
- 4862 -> 6.81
